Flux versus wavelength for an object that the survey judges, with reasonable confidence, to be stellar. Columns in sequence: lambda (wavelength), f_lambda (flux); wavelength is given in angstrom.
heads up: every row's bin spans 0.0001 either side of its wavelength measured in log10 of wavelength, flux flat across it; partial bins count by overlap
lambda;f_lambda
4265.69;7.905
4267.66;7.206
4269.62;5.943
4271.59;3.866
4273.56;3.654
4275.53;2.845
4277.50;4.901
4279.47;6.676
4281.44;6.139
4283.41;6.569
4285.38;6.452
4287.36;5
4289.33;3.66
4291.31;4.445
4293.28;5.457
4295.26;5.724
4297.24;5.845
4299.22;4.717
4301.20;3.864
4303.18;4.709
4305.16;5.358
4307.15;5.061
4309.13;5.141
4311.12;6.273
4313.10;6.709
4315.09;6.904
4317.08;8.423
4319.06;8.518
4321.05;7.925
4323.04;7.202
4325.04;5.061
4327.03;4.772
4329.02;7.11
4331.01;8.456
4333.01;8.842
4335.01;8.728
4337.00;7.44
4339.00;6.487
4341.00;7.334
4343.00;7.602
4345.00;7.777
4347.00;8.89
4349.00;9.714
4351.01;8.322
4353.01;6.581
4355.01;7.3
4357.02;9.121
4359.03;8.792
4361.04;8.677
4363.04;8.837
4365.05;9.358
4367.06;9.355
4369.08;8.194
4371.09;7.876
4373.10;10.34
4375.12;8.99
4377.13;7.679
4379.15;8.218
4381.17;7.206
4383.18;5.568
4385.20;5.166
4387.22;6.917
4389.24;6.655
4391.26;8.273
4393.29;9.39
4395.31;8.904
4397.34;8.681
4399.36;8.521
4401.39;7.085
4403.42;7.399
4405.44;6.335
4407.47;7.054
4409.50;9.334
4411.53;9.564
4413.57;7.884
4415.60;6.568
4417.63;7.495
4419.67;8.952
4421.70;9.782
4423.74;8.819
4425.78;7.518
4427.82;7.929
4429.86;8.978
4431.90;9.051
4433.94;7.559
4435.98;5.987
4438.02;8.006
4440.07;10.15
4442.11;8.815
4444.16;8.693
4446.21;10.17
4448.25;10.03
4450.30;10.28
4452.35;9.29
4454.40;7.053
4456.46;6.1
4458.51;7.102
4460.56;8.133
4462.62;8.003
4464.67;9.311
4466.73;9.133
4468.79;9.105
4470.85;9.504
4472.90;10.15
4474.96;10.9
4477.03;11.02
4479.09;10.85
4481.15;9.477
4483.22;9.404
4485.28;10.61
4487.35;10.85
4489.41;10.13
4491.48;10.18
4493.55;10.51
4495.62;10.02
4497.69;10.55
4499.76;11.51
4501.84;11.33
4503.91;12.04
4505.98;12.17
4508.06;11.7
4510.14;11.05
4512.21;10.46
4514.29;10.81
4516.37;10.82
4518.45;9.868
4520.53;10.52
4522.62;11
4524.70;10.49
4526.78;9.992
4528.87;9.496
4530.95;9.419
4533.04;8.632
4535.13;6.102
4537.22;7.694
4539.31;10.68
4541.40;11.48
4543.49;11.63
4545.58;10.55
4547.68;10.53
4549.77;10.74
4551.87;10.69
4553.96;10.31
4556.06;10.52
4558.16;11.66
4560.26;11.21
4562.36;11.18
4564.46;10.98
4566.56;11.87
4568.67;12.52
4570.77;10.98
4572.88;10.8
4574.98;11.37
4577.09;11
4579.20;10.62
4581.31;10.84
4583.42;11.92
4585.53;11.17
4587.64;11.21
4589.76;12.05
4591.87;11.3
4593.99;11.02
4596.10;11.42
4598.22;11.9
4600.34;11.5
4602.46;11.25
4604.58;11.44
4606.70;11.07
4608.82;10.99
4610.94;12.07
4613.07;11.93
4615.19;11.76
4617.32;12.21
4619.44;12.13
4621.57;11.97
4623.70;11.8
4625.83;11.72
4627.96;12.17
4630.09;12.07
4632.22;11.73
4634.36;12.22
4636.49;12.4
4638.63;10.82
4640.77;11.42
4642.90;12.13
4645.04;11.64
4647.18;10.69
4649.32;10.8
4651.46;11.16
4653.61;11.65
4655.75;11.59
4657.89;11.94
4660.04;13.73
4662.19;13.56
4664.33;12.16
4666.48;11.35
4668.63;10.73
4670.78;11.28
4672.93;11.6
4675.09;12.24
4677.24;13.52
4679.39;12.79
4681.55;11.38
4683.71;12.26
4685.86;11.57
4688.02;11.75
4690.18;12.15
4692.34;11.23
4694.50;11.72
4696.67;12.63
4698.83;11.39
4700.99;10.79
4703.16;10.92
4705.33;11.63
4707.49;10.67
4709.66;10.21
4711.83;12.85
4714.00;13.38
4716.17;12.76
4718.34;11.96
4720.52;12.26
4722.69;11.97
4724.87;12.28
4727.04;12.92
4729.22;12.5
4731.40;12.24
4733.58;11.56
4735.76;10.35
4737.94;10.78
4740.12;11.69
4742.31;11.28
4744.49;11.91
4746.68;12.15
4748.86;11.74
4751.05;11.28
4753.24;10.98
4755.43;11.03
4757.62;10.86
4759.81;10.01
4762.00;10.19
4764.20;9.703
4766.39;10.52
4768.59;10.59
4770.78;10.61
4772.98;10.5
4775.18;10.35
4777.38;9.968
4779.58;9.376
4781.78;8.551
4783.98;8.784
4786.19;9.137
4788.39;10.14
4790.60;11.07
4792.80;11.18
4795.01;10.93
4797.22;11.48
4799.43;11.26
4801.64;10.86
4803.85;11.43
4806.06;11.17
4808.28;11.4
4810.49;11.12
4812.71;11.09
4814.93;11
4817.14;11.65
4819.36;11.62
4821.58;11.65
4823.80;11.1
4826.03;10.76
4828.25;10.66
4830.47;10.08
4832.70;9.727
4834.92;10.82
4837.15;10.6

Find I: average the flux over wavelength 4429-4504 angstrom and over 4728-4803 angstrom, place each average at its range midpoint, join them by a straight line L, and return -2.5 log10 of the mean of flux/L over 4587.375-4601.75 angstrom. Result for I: -0.15 mag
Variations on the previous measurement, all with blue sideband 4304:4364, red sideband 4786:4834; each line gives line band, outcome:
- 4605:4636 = -0.233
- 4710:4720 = -0.216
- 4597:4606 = -0.216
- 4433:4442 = 0.025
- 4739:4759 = -0.089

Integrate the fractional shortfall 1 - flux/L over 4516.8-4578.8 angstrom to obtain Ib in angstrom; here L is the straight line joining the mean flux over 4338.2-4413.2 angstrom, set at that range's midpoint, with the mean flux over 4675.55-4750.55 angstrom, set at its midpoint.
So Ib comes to -3.0 angstrom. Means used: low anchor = 8.04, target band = 10.5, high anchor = 11.9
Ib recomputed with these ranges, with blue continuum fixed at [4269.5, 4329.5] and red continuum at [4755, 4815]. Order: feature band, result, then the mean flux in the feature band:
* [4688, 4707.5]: -3.8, 11.5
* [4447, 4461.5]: -2.3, 8.32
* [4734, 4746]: -1.4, 11.3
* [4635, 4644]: -2.7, 11.7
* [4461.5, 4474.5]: -3.5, 9.27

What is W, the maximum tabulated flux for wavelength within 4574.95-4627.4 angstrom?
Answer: 12.21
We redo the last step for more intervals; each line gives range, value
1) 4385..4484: 11.02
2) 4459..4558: 12.17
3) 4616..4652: 12.4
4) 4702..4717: 13.38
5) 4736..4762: 12.15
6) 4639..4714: 13.73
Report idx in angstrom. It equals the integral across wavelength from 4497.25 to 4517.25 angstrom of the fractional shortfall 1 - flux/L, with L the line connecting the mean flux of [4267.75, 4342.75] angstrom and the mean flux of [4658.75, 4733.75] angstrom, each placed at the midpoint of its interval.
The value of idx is -4.7 angstrom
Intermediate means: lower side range 6.04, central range 11.3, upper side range 12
